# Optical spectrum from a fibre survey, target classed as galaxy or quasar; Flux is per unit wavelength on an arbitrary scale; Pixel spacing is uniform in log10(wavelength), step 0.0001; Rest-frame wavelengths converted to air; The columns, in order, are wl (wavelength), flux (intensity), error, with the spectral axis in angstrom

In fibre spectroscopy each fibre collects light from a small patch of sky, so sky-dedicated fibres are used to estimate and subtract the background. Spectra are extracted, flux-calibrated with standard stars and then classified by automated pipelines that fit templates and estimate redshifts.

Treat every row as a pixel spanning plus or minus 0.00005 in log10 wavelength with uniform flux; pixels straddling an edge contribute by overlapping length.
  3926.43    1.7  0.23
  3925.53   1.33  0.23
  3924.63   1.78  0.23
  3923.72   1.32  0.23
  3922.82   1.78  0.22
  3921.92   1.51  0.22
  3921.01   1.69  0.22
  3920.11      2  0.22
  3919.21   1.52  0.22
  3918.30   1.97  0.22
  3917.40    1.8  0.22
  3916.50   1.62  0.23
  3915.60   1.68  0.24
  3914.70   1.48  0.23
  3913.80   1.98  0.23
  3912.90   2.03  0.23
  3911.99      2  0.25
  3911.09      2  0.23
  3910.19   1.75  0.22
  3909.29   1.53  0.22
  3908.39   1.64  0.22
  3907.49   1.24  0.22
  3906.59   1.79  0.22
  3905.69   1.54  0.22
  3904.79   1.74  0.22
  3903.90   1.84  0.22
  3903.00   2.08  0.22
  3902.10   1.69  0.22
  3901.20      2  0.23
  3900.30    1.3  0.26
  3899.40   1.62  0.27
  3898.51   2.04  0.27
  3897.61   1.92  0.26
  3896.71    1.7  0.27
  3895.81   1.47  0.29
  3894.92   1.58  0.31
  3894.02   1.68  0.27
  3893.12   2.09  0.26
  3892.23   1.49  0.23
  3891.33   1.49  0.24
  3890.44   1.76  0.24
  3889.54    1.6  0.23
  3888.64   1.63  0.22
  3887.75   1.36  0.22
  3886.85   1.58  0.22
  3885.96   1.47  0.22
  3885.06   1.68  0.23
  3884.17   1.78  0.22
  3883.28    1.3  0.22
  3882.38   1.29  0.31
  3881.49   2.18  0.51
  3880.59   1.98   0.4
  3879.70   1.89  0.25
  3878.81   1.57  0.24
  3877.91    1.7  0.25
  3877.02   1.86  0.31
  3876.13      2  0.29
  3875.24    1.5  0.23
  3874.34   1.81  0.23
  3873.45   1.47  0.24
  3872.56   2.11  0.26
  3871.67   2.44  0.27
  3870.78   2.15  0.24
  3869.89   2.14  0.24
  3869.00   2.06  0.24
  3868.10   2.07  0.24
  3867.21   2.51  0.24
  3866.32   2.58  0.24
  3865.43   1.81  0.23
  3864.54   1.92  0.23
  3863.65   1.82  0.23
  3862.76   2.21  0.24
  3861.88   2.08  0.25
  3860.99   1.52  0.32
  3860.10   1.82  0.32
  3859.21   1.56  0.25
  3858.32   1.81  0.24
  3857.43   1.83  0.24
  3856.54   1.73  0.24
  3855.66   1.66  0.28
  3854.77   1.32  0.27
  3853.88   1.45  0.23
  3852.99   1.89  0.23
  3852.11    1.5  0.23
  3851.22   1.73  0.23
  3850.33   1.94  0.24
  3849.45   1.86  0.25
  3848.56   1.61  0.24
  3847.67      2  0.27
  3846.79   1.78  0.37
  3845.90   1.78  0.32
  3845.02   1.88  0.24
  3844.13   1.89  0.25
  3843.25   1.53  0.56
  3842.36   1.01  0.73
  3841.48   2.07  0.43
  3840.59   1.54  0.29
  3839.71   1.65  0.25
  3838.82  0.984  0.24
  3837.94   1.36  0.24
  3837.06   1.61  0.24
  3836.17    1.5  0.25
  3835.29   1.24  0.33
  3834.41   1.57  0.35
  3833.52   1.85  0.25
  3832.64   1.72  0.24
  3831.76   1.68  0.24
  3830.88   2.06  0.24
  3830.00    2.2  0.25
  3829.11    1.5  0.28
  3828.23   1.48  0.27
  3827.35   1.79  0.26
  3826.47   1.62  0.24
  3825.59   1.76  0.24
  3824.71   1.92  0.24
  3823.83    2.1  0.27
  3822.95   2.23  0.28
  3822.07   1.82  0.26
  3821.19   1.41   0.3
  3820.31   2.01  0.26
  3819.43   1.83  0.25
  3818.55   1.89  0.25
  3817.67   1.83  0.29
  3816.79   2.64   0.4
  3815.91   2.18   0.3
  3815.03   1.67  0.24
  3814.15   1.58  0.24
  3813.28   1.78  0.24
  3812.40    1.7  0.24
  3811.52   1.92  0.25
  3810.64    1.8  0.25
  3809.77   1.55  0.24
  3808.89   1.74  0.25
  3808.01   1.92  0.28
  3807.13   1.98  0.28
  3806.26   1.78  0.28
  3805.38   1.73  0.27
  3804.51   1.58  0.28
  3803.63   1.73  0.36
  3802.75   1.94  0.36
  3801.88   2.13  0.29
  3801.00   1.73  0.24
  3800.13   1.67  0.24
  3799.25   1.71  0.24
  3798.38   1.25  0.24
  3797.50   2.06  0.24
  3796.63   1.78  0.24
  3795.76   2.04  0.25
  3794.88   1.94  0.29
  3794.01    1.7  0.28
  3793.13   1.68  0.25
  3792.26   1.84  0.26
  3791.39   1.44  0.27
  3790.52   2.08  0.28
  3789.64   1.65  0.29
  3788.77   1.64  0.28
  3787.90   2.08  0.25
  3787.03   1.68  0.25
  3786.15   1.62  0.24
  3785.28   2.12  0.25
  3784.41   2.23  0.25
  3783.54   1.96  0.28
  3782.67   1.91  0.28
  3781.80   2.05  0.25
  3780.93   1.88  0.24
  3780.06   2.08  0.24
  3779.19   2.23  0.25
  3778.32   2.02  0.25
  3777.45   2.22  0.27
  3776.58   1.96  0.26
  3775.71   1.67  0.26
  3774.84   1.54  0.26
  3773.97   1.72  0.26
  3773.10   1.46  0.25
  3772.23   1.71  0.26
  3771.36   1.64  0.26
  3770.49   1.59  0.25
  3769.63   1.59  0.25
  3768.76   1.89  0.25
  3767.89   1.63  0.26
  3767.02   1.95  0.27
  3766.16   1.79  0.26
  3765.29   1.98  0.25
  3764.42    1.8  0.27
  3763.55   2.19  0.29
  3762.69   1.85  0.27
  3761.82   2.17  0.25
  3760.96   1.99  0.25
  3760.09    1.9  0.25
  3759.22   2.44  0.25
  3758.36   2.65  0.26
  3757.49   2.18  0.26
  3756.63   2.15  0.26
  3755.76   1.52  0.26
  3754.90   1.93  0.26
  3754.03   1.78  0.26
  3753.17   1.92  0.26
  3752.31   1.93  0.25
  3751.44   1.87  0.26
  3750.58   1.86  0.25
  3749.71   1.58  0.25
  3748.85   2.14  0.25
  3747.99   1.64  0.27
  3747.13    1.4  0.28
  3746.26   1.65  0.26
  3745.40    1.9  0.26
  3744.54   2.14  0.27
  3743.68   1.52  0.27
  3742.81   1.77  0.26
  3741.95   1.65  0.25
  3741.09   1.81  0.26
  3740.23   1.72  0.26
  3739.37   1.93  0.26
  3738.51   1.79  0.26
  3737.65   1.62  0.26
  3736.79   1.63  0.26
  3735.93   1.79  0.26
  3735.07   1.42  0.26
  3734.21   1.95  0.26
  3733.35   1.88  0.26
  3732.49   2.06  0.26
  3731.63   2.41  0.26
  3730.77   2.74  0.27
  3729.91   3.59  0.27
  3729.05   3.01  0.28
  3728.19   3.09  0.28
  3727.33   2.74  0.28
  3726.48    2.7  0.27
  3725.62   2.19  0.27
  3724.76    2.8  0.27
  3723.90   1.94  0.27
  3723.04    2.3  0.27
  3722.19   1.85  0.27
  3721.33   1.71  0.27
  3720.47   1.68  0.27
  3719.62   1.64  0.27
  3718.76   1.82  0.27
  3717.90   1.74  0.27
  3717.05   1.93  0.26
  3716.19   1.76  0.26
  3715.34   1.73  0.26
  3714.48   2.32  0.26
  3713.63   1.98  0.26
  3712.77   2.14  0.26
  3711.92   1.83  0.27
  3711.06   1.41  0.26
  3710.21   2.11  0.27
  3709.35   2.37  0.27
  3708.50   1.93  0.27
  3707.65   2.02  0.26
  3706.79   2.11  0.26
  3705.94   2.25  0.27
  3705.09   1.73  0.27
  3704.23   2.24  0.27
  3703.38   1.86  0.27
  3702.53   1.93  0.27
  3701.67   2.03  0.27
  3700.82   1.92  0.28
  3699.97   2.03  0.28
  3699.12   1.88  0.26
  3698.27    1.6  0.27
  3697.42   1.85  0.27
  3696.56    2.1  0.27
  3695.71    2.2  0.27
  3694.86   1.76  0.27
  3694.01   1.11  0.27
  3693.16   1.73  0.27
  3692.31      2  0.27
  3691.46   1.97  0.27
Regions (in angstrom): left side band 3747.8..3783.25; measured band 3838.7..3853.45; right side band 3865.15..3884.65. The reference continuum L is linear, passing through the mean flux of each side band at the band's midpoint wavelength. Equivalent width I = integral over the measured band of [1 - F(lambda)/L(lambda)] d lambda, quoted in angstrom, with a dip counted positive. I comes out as 1.7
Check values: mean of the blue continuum 1.9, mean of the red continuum 1.92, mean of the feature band 1.7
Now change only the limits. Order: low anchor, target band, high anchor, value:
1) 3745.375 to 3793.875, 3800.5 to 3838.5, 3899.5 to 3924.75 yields 0.7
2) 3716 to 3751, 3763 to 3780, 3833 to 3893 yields 1.0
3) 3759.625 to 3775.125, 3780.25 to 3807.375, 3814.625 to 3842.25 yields -0.7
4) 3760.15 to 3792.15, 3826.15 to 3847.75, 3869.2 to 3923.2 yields 1.9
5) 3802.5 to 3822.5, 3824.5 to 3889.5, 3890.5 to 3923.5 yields 0.9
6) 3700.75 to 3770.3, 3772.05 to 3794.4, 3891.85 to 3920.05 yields 0.8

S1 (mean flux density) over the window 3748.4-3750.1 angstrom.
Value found 1.87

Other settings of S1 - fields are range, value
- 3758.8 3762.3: 2.12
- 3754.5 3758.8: 2.09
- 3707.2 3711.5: 1.97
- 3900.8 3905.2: 1.87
